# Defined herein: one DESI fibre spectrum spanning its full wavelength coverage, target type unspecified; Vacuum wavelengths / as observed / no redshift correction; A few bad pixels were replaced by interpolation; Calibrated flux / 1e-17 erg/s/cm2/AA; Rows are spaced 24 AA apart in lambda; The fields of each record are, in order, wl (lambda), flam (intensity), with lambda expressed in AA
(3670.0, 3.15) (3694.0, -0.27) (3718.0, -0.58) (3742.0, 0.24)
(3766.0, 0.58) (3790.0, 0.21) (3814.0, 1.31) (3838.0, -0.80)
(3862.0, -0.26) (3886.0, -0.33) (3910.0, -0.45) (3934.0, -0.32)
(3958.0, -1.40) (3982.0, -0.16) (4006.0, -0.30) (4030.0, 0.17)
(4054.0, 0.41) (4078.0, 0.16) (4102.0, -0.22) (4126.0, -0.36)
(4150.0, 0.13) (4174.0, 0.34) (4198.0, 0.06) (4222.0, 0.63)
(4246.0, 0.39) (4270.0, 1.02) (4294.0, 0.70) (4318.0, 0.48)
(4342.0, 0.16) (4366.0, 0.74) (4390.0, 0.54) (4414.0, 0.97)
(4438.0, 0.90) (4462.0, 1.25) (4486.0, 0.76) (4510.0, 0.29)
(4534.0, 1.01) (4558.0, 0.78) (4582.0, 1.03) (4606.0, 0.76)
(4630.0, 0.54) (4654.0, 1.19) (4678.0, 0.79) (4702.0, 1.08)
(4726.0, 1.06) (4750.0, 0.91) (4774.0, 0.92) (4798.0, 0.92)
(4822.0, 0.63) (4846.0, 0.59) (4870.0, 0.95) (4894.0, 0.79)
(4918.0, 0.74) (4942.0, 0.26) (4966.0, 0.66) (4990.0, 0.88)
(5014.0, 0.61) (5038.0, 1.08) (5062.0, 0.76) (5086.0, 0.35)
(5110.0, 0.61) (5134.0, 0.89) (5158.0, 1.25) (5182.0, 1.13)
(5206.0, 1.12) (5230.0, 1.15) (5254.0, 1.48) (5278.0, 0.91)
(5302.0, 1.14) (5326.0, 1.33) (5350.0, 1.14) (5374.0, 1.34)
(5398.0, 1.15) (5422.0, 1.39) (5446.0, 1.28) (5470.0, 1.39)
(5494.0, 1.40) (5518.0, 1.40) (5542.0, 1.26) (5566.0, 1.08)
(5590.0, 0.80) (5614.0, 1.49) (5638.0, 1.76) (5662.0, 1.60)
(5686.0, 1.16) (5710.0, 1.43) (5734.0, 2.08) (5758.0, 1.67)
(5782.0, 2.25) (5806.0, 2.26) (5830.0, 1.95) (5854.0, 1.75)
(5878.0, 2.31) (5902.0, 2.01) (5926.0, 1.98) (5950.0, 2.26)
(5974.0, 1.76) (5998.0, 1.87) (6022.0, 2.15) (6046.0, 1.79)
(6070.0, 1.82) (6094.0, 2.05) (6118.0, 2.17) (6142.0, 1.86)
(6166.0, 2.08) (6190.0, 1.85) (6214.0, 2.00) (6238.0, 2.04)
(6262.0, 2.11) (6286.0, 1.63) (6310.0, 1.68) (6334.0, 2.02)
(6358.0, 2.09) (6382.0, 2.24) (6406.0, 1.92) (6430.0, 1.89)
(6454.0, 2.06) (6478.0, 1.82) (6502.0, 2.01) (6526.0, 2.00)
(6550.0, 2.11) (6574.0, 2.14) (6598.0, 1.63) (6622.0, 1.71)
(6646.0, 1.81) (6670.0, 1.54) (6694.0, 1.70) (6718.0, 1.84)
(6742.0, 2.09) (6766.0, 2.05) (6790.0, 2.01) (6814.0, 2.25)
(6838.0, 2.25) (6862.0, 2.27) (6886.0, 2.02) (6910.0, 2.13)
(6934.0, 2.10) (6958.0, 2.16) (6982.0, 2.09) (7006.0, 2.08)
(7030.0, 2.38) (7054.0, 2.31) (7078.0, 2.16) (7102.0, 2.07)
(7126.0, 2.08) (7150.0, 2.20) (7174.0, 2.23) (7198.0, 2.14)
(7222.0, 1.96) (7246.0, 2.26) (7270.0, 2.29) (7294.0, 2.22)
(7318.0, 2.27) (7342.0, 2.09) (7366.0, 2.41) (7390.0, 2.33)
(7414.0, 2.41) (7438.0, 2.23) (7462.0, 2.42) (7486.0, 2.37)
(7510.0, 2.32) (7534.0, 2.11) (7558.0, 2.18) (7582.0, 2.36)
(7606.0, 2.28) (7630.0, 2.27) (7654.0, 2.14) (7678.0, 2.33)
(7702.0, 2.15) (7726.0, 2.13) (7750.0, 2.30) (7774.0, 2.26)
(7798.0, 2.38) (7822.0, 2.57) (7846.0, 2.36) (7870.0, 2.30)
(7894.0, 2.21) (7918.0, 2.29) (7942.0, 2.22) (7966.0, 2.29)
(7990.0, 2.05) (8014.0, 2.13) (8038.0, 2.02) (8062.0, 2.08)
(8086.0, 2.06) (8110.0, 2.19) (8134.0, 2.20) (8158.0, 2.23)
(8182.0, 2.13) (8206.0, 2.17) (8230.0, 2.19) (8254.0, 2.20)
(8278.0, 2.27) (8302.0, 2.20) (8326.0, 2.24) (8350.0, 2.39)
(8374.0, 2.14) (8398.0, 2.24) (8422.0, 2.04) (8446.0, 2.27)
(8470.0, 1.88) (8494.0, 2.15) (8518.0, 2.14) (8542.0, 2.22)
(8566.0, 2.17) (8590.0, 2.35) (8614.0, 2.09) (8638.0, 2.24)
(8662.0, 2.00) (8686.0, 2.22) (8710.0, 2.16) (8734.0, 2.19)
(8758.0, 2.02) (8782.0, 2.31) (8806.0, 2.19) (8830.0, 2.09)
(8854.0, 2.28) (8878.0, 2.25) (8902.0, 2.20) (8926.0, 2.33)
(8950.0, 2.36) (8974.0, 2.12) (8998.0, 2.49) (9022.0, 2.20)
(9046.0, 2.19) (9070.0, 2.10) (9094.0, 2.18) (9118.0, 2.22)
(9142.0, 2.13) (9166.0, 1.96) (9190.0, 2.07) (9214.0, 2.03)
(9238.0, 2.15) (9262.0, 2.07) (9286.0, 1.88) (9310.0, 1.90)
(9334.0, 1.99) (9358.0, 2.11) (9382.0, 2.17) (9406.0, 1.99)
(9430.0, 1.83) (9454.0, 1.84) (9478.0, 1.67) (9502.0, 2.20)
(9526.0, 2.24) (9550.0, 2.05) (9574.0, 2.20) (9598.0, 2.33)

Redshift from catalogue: 0.29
